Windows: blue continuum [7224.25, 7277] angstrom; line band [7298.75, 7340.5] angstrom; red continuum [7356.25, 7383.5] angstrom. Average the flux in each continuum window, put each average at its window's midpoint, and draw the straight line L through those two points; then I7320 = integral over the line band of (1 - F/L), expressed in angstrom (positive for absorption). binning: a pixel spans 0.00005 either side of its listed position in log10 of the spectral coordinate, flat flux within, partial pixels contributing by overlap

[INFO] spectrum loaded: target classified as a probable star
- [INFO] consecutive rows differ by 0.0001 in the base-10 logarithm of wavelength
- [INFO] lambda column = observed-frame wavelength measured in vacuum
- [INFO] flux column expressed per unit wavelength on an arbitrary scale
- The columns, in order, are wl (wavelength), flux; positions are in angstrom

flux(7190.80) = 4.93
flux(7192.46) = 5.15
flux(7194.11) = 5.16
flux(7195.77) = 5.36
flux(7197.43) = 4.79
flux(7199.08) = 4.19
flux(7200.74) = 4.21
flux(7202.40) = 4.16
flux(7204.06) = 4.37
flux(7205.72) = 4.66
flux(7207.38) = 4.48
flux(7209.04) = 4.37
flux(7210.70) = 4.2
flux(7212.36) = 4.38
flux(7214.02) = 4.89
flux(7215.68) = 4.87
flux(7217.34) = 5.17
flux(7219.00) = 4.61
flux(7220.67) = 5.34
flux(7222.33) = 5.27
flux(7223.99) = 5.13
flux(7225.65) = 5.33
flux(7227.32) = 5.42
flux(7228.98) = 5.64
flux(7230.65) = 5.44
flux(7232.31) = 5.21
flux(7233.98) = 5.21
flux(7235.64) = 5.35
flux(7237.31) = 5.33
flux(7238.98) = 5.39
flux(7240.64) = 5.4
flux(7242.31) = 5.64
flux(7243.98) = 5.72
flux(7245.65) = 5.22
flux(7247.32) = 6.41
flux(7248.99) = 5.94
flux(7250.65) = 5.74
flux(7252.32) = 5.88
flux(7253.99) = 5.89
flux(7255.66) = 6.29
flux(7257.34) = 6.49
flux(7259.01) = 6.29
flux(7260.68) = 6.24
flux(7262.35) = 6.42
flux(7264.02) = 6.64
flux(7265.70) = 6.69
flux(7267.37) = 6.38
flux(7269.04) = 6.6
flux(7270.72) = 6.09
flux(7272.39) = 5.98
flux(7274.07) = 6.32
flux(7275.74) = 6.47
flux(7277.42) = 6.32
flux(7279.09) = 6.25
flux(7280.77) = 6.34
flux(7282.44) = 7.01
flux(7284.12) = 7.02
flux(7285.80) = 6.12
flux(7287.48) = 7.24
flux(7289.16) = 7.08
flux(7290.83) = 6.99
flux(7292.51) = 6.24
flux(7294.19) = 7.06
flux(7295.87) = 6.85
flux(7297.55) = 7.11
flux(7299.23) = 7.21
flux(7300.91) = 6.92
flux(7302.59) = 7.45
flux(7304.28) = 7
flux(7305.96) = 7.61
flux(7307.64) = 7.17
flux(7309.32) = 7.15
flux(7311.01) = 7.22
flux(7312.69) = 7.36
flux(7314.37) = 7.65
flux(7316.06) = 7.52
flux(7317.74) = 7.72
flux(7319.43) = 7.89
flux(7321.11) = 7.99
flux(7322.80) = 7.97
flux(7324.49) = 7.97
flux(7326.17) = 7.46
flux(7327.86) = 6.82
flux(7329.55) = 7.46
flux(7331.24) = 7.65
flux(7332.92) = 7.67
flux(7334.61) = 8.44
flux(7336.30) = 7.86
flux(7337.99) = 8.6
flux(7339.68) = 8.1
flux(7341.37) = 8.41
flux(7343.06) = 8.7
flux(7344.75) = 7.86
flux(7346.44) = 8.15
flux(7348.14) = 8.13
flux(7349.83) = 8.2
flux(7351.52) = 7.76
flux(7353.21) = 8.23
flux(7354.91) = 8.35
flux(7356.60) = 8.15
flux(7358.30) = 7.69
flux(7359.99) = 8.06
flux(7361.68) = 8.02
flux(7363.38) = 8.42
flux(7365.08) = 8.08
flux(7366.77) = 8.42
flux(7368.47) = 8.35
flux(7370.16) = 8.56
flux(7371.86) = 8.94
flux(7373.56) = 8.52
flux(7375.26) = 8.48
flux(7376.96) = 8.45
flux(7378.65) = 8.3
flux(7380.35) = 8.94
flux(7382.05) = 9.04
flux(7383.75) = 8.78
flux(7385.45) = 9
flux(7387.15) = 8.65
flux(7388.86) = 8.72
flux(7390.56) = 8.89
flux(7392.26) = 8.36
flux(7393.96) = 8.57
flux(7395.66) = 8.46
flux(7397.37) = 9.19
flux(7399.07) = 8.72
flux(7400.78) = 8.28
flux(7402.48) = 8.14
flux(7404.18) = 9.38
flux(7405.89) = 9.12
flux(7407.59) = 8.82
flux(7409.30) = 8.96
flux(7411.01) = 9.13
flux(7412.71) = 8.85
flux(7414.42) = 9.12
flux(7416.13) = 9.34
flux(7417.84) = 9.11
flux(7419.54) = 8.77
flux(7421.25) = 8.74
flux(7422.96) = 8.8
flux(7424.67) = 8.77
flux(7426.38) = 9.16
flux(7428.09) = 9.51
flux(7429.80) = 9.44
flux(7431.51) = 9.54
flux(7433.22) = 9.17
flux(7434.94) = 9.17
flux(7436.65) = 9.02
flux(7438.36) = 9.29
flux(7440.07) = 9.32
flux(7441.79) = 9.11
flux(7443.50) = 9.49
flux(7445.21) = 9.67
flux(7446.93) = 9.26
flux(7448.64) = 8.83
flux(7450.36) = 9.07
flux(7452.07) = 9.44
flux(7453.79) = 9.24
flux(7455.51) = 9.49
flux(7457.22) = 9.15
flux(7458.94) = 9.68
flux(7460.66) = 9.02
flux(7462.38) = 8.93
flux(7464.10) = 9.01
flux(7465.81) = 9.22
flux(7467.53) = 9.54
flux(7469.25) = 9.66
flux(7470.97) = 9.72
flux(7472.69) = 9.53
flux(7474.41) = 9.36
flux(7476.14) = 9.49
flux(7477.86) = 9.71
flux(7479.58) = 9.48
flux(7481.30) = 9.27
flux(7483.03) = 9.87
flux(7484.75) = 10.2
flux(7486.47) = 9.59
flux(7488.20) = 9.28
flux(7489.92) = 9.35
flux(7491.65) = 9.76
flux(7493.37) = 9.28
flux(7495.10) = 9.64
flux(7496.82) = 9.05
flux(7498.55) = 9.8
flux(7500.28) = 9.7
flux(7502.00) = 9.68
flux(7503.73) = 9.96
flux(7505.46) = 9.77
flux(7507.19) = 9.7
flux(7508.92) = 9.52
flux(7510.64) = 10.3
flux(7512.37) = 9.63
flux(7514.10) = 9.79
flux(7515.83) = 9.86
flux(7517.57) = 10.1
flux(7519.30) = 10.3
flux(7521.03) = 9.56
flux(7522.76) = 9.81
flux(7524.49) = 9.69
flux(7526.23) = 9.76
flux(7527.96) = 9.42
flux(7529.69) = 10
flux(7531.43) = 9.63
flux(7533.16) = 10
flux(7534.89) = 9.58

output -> -1.4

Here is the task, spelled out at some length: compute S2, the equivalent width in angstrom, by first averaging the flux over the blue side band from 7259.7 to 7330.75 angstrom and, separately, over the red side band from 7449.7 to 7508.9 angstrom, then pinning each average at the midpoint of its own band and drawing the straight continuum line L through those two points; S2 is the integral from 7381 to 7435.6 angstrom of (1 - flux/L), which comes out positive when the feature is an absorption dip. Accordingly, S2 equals -2.6 angstrom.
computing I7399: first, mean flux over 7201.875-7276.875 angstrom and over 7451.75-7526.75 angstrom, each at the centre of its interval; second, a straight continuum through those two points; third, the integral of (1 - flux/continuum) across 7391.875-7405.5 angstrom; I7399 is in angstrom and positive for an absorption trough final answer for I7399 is -0.9 angstrom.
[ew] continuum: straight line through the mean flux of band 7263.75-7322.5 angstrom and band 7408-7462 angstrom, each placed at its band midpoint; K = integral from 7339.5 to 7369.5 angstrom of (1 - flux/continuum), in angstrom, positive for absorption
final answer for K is -1.0 angstrom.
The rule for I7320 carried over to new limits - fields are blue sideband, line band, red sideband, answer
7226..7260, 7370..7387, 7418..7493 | -1.5 angstrom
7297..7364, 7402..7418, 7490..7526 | -0.7 angstrom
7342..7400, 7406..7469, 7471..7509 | -0.6 angstrom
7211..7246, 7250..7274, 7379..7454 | -1.5 angstrom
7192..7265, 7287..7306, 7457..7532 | -1.9 angstrom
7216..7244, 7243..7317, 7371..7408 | -2.9 angstrom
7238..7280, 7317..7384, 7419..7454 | -4.1 angstrom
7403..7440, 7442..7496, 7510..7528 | 0.2 angstrom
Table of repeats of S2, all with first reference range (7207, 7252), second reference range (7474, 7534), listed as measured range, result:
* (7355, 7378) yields -2.6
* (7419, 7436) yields -1.3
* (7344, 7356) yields -1.5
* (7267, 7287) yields -1.4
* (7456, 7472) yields -0.5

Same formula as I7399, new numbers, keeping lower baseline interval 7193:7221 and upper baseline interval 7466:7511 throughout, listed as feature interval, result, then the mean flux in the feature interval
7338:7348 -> -1.7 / 8.26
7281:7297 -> -1.9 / 6.83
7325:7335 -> -1.1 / 7.56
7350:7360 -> -1.1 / 8.05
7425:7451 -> -1.6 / 9.26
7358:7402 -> -4.8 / 8.54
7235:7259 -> -1.9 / 5.78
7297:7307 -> -1.4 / 7.22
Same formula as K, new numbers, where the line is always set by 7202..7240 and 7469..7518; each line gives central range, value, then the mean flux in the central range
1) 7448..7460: -0.40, 9.27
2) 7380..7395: -1.78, 8.76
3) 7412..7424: -0.87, 8.96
